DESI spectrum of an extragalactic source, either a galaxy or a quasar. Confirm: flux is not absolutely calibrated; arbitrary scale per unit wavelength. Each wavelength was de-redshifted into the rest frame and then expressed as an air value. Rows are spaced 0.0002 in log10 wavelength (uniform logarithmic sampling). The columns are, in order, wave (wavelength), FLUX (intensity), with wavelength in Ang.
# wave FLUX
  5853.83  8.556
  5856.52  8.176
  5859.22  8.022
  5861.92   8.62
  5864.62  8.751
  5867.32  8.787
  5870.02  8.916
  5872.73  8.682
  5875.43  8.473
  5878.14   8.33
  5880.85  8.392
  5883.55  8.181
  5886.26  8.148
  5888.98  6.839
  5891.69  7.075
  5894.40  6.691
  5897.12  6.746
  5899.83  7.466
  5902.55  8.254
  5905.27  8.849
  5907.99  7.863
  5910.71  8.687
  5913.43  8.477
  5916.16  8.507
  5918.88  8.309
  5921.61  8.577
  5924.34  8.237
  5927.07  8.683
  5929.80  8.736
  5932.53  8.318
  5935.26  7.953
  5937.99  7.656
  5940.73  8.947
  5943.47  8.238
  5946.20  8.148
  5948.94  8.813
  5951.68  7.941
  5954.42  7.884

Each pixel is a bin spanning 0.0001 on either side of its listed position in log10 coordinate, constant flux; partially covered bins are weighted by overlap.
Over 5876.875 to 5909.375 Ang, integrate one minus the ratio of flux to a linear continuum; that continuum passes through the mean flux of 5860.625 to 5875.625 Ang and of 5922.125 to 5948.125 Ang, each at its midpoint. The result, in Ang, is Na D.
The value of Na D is 3.2 Ang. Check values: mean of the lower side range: 8.72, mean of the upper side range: 8.34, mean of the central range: 7.74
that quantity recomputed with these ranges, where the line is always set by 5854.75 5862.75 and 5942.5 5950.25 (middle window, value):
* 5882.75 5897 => 1.7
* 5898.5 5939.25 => 0.3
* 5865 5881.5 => -0.6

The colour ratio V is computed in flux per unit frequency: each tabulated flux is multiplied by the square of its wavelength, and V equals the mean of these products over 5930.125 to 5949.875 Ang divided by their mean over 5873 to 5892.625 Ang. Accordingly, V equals 1.1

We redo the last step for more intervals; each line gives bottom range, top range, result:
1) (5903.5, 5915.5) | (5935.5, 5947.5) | 0.98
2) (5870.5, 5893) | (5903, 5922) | 1.06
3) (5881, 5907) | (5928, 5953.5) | 1.11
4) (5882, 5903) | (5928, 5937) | 1.14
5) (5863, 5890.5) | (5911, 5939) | 1.02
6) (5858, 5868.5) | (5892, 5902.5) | 0.85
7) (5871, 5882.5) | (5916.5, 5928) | 1.01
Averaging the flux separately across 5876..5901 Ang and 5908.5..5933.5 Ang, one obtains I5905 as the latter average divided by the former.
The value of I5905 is 1.1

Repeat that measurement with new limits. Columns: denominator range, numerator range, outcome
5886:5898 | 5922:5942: 1.19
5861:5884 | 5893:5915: 0.92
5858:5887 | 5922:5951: 0.99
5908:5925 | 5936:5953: 0.98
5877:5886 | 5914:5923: 1.02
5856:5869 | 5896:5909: 0.92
